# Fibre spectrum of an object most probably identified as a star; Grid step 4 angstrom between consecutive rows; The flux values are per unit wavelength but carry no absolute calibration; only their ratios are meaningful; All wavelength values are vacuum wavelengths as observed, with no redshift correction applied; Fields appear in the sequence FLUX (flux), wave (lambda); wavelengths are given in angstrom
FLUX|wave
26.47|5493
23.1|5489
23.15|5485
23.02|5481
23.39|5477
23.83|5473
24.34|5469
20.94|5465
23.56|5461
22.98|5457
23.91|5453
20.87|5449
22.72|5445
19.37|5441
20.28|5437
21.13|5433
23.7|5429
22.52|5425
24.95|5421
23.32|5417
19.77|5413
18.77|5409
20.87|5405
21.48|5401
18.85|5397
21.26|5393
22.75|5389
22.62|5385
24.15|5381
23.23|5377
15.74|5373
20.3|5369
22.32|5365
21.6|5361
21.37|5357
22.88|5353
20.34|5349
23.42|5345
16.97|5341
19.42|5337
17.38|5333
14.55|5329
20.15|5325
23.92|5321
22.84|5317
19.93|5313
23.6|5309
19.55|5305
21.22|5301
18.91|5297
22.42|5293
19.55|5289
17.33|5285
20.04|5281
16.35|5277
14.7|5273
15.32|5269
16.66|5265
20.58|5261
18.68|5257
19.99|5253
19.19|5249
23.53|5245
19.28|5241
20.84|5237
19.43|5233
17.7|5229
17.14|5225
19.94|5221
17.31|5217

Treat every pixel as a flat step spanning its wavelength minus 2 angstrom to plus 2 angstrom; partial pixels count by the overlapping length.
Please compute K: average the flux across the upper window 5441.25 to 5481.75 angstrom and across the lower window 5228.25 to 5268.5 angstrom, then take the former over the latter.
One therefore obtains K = 1.17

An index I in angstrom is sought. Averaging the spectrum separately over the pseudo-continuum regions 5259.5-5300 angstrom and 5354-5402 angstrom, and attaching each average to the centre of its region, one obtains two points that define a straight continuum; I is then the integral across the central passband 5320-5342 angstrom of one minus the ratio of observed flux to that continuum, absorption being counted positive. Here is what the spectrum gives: 1.4 angstrom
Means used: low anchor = 18.2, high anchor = 21.3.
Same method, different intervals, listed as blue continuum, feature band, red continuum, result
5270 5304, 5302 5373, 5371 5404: -1.8 angstrom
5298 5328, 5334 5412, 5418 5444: 2.8 angstrom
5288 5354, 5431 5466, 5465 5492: 1.6 angstrom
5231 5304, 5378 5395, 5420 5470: -1.2 angstrom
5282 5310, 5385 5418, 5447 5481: 1.6 angstrom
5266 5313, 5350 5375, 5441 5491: -0.1 angstrom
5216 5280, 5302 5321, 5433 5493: -1.9 angstrom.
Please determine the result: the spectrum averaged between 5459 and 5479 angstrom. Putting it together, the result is 23.2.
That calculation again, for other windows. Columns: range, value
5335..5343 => 18.2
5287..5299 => 20.3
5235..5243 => 20.1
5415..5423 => 24.1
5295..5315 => 20.6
